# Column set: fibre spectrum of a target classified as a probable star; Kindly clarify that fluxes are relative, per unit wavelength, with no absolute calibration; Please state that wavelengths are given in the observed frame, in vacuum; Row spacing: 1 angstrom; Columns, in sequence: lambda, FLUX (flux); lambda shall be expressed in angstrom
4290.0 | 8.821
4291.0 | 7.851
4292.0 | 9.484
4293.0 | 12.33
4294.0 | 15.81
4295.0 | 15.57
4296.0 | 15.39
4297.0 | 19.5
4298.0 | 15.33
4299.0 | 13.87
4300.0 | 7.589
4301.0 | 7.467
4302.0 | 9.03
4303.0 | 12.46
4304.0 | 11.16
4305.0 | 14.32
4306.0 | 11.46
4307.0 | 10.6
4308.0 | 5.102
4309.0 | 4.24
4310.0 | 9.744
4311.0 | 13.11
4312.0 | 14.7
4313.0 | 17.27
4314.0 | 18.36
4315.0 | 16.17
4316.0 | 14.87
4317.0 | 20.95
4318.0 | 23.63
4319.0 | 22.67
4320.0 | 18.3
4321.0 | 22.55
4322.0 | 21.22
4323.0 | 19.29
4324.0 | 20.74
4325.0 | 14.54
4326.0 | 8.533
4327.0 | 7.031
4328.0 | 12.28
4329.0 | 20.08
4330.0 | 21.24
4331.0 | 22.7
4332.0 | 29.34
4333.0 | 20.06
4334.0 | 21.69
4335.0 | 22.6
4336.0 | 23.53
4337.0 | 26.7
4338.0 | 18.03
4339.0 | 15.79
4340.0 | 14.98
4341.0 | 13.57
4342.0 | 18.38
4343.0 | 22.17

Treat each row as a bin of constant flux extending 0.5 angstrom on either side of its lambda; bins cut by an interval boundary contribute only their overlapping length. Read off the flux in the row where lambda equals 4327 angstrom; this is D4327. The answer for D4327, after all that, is 7.031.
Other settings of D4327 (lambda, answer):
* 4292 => 9.484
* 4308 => 5.102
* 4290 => 8.821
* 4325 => 14.54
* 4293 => 12.33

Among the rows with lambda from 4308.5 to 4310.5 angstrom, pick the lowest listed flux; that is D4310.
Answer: 4.24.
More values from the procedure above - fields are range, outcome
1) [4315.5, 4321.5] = 14.87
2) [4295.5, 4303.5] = 7.467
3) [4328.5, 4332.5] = 20.08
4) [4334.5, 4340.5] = 14.98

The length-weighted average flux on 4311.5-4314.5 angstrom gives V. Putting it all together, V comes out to 16.8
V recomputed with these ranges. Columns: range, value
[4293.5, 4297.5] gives 16.6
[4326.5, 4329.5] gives 13.1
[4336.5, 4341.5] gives 17.8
